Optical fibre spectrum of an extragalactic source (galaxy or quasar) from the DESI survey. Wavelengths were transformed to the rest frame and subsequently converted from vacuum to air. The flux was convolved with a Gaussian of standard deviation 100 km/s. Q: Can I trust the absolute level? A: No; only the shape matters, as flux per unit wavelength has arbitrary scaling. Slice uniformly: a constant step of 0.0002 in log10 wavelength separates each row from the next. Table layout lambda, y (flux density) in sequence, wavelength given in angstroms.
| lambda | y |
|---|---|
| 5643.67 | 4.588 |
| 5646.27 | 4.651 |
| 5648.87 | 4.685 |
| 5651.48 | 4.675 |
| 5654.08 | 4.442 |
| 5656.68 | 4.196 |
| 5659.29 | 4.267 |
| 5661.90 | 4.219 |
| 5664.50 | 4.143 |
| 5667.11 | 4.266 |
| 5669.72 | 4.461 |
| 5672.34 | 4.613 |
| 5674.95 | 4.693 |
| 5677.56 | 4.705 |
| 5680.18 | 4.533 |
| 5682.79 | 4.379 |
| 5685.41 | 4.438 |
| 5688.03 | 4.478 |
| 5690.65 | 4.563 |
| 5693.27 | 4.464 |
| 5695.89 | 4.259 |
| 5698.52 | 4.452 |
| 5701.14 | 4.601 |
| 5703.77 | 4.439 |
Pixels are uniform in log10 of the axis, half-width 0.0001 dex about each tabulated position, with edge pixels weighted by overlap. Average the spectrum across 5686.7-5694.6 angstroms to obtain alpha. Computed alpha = 4.5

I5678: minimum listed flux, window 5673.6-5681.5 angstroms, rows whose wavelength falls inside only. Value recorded 4.533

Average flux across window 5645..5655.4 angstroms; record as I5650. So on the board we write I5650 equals 4.61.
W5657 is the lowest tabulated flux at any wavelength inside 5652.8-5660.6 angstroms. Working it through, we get 4.196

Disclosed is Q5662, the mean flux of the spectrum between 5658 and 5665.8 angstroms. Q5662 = 4.21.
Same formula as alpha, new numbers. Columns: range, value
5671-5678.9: 4.67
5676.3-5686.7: 4.51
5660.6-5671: 4.27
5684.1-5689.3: 4.46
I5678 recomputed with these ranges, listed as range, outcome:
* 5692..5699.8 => 4.259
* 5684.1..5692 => 4.438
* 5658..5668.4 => 4.143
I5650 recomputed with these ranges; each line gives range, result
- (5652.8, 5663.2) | 4.28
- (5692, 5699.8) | 4.39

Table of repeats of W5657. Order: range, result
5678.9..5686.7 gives 4.379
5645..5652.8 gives 4.651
